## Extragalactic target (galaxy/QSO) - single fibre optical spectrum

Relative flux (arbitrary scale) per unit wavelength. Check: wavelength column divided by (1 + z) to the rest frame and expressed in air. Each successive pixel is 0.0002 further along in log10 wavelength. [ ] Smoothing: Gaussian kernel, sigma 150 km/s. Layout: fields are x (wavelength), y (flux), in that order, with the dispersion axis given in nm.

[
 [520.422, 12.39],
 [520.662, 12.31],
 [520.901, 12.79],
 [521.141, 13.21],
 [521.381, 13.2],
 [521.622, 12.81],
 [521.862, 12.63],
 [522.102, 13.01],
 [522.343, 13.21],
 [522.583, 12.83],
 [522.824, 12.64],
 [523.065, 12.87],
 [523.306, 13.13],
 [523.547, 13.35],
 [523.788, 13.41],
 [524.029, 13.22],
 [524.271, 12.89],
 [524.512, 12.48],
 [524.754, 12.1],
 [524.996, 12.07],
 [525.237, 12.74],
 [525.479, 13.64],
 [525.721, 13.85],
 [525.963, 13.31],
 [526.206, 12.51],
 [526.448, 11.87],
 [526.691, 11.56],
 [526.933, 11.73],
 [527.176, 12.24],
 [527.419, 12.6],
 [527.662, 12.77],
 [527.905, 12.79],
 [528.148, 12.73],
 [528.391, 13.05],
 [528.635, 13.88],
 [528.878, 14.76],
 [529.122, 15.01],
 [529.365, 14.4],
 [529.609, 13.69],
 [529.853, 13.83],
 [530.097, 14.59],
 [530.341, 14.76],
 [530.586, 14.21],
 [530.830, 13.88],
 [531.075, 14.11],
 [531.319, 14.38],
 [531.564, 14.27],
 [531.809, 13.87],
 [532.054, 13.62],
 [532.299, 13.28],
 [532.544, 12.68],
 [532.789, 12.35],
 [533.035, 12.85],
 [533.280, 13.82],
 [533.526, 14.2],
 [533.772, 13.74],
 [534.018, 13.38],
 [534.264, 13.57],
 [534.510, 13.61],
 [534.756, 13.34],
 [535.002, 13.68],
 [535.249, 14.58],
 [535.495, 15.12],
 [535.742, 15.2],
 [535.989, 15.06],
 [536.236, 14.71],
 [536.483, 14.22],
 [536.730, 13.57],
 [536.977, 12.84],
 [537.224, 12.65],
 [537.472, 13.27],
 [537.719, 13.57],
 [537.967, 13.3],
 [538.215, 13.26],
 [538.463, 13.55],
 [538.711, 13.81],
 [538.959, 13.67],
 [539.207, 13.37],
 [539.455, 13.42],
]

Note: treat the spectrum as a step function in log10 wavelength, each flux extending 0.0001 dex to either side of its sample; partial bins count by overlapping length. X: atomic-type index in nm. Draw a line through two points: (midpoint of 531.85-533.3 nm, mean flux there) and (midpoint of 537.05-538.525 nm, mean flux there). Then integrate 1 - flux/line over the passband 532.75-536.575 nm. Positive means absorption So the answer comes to -0.246 nm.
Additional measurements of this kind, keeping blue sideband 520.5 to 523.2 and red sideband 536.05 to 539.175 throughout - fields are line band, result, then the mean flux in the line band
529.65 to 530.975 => -0.10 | 14.2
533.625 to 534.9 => -0.01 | 13.5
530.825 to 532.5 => -0.07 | 13.9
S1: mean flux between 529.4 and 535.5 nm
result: 13.8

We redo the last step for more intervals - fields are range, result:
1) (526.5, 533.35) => 13.5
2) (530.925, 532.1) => 14.1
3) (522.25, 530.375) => 13.1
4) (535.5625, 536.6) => 14.8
